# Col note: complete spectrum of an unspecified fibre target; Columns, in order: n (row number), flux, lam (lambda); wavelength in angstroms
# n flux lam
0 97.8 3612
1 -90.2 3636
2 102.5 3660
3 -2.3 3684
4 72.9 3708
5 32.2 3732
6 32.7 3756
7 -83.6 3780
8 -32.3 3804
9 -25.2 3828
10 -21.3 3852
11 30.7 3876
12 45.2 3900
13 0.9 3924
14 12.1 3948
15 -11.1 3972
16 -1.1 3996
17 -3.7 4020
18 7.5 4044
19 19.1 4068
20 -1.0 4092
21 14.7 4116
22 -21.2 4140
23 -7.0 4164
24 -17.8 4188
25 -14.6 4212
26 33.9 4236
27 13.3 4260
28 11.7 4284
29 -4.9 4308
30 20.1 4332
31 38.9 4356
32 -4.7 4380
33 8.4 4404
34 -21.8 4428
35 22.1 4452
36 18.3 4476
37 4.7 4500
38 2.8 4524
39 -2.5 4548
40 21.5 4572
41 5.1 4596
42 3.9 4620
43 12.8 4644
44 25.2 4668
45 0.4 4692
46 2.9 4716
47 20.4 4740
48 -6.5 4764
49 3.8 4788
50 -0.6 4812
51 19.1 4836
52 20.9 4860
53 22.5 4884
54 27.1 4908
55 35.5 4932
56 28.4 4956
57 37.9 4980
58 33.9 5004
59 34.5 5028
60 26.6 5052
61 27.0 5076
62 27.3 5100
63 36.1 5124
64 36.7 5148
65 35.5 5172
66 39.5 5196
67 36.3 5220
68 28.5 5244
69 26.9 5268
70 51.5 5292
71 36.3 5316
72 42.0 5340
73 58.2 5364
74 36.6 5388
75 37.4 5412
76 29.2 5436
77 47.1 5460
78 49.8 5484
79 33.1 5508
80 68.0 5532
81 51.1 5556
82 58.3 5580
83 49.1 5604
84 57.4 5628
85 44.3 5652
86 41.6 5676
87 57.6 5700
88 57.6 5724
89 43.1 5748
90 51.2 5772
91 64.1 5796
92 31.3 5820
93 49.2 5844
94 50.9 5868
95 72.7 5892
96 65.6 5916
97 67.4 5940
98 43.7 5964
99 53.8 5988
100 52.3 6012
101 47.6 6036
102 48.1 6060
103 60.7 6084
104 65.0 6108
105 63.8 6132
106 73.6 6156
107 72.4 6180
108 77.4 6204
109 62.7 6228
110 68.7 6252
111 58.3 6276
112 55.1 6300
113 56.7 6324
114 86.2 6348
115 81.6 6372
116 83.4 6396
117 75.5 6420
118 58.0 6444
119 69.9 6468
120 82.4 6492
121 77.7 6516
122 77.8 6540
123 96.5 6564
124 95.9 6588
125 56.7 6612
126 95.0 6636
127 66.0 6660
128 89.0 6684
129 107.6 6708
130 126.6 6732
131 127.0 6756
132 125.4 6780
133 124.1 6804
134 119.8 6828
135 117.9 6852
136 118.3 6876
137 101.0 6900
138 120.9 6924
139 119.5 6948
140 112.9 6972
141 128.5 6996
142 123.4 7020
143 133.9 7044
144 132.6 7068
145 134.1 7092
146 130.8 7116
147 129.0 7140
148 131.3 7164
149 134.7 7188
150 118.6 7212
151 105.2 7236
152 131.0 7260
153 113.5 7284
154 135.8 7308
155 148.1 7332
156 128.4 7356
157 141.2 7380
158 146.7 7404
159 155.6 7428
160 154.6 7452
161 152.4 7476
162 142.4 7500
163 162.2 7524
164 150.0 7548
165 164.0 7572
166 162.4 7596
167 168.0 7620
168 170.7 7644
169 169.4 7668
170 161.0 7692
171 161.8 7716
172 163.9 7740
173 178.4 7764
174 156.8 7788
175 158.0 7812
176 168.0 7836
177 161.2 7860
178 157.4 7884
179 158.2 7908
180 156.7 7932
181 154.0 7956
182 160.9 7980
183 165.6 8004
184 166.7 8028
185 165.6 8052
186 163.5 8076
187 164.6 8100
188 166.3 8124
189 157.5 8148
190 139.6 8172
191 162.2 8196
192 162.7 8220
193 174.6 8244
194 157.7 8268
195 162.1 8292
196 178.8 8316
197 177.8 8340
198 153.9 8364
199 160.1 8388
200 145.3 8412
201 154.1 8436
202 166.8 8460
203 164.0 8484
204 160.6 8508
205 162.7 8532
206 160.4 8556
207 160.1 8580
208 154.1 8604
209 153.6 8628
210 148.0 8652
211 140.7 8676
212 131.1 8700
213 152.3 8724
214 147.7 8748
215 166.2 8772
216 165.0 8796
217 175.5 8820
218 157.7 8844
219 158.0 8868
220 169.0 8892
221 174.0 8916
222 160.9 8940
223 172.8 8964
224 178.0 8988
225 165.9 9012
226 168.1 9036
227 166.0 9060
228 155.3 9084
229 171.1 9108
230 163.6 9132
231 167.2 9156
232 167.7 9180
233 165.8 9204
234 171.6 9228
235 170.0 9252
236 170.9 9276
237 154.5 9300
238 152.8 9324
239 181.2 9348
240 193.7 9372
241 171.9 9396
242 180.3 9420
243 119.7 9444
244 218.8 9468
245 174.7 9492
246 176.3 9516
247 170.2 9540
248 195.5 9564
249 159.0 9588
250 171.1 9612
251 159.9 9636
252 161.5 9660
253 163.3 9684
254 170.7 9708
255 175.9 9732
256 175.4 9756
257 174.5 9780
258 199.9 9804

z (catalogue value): 0.680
